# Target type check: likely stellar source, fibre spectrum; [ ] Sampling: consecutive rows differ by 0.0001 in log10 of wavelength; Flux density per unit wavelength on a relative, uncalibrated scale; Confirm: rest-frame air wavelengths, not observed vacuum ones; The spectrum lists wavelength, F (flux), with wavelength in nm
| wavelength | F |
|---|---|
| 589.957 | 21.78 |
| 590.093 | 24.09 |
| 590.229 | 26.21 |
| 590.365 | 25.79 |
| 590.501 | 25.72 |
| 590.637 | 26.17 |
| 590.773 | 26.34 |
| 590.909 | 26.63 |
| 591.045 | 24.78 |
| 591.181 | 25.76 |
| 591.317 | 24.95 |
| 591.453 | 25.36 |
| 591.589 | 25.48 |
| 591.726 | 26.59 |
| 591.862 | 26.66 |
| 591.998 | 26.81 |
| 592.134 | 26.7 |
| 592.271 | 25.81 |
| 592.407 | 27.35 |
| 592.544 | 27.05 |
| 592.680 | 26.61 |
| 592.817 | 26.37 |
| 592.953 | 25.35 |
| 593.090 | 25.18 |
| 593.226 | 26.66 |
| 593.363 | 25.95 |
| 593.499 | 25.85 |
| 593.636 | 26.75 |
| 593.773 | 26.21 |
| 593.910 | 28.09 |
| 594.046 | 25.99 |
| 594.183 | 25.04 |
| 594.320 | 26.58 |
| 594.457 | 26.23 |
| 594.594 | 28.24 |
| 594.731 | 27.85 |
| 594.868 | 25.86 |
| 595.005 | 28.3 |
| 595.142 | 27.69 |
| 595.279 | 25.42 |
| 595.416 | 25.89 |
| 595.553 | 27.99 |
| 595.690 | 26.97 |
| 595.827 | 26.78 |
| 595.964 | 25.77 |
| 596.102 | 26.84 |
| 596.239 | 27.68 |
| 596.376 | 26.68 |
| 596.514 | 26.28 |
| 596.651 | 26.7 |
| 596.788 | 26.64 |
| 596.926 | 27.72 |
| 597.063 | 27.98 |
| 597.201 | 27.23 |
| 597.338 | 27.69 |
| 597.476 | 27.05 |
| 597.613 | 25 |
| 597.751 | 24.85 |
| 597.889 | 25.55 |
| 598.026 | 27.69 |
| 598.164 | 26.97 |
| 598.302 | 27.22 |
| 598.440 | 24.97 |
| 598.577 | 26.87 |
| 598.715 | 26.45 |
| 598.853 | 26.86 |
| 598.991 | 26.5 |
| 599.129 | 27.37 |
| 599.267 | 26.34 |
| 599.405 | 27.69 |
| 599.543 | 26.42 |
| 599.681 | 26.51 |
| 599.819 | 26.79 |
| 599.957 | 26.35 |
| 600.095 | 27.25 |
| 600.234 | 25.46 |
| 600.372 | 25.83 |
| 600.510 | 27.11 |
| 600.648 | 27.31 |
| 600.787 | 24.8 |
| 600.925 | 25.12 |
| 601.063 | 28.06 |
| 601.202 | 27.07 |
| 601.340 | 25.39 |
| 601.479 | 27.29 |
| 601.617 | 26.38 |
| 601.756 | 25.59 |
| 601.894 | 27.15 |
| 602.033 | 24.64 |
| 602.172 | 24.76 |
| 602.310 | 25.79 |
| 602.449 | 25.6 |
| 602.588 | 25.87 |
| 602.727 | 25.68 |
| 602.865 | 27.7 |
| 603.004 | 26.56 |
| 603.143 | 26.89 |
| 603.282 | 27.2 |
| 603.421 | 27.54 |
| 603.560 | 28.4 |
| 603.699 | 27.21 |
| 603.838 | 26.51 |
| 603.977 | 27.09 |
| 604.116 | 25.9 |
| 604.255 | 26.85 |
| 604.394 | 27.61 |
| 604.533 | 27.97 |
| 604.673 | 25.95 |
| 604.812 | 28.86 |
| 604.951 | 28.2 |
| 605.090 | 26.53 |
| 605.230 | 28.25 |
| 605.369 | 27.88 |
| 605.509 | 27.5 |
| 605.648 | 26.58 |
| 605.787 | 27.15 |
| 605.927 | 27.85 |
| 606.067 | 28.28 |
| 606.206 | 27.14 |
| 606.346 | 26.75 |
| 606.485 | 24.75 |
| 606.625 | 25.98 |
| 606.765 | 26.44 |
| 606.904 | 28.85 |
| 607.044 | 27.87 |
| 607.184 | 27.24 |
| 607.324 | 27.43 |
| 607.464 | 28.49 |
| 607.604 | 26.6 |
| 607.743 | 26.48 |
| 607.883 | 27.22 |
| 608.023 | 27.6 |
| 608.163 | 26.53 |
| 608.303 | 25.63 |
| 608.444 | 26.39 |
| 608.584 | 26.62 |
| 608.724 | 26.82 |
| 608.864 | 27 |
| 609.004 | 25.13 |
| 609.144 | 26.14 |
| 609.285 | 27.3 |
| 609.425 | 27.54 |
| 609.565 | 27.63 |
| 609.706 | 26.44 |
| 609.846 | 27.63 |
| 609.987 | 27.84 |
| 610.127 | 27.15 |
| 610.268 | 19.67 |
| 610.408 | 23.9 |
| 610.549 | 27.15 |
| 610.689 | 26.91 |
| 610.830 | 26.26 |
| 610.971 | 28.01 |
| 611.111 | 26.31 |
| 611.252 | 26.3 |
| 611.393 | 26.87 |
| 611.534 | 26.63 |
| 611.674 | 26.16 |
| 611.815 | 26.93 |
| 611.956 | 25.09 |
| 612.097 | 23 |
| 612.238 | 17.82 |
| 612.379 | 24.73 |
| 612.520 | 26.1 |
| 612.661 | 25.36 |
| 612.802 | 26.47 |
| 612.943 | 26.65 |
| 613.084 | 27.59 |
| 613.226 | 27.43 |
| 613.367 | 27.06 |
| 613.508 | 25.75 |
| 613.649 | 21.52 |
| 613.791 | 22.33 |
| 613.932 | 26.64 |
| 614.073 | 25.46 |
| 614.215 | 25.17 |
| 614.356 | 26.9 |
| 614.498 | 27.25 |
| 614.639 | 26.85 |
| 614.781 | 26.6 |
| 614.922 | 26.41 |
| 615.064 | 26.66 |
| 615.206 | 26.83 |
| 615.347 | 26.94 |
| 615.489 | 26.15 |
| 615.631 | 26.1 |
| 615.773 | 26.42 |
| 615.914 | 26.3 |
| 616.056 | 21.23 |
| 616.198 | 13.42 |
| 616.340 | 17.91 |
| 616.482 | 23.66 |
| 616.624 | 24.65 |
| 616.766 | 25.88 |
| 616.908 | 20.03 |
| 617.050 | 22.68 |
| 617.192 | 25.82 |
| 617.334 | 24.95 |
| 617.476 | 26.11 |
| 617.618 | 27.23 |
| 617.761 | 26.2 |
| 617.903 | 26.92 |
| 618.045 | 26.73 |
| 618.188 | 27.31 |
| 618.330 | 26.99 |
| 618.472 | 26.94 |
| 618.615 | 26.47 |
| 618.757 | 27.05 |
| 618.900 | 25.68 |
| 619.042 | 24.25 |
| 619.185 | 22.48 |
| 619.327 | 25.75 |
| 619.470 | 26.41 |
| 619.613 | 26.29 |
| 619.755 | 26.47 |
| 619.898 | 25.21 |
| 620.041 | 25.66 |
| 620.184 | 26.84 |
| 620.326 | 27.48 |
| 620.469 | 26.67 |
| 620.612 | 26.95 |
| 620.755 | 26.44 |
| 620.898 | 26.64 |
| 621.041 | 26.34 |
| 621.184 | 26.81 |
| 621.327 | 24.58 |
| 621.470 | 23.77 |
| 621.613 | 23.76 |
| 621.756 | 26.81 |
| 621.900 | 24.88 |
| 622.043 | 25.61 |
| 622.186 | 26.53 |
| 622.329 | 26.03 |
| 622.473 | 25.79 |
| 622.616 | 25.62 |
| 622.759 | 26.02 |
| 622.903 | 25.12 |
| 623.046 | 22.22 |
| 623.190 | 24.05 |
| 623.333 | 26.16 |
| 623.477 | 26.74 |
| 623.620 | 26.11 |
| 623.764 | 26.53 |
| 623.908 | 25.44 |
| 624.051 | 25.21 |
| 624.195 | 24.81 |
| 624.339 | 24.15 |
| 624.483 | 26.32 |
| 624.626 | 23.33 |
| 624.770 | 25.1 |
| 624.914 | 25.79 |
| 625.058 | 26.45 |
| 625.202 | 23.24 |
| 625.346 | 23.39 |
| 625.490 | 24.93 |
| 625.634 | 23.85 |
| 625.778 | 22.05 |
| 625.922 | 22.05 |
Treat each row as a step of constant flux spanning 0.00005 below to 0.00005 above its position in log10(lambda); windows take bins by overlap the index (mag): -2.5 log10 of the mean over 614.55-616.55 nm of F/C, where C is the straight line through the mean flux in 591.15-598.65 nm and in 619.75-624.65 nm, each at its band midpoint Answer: 0.06 mag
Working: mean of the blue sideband 26.5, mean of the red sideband 25.6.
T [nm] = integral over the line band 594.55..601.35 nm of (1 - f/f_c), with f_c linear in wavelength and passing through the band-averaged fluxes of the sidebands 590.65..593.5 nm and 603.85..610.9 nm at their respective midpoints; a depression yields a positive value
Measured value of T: -0.078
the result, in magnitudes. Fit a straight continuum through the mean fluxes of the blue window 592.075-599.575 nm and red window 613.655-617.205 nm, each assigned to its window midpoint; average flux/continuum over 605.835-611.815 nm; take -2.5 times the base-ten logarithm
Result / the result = -0.06 mag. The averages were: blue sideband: 26.7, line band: 26.7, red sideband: 24.5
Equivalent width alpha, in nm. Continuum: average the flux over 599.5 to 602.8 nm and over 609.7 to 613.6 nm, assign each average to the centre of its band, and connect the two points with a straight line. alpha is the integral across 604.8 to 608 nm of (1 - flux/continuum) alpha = -0.161 nm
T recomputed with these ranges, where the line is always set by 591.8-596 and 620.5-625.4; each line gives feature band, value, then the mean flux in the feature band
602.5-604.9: -0.08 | 27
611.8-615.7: 0.02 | 25.6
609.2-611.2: -0.04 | 26.4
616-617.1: 0.19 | 21.1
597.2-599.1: -0.01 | 26.5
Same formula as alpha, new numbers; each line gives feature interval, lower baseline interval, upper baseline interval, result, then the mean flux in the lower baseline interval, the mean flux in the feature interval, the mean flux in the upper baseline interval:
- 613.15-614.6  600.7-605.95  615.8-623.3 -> 0.01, 26.8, 25.6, 25.2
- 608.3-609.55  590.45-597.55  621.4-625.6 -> -0.04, 26.5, 26.6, 25.2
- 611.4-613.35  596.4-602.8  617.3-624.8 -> 0.04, 26.4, 25.5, 25.8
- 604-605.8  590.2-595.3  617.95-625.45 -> -0.09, 26.3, 27.3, 25.6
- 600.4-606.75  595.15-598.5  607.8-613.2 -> -0.09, 26.7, 26.8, 26.1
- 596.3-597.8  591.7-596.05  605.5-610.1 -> 0.00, 26.6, 26.7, 27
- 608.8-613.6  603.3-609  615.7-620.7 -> 0.05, 27.1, 26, 25.1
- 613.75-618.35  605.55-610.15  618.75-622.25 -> 0.20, 27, 25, 25.8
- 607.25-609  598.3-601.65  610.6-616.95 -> -0.08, 26.5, 26.8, 25.2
